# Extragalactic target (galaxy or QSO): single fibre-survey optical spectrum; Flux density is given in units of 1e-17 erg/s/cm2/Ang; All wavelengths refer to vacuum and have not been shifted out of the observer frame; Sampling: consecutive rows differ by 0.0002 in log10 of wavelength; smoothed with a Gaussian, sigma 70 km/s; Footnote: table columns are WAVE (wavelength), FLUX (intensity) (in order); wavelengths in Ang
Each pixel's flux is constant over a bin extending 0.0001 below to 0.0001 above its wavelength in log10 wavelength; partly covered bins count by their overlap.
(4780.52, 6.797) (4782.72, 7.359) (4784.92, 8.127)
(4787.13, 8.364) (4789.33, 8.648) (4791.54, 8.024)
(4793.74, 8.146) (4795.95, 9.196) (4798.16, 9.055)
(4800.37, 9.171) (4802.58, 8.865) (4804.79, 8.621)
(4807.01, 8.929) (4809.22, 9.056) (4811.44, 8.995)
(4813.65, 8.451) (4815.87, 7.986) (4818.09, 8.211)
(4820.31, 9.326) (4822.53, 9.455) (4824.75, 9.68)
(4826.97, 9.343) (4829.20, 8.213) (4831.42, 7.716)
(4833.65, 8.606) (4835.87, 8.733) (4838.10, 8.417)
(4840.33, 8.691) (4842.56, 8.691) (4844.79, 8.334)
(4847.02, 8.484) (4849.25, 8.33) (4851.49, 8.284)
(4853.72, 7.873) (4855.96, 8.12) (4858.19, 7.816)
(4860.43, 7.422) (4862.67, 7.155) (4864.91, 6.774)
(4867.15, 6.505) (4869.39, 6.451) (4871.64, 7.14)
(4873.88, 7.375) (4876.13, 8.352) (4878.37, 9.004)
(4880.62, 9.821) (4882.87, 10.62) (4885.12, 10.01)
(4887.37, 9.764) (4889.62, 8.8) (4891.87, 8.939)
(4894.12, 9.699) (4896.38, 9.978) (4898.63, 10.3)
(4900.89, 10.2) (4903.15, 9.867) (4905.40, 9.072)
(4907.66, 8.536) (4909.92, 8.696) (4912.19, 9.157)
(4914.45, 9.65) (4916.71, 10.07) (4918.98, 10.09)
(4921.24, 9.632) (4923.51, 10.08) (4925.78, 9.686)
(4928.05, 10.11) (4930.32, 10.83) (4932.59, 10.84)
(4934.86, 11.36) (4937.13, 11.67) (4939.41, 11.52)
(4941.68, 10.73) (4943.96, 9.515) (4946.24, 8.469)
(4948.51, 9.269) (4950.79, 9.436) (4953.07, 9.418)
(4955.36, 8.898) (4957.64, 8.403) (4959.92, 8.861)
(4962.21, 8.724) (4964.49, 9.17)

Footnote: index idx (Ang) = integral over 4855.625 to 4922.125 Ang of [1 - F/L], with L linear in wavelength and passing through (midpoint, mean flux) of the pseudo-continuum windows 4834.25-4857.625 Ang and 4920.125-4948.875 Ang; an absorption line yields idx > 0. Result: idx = 3.6 Ang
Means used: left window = 8.39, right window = 10.3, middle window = 8.84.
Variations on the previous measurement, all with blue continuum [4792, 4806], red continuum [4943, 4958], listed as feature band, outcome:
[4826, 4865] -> 3.04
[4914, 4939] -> -3.80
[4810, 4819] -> 0.40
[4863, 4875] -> 2.78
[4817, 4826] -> -0.33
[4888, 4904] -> -1.24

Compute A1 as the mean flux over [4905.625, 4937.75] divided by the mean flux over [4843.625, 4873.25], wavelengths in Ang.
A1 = 1.3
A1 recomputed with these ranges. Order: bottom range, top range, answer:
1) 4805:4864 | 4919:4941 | 1.25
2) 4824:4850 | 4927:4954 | 1.20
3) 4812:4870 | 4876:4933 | 1.18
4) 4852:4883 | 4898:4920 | 1.22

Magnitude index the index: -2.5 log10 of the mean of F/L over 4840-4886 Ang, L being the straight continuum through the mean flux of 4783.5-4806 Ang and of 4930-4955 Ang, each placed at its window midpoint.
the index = 0.15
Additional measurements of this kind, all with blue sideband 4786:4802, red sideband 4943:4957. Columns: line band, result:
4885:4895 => -0.05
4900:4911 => -0.03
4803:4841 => 0.00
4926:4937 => -0.19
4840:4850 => 0.04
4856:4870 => 0.24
